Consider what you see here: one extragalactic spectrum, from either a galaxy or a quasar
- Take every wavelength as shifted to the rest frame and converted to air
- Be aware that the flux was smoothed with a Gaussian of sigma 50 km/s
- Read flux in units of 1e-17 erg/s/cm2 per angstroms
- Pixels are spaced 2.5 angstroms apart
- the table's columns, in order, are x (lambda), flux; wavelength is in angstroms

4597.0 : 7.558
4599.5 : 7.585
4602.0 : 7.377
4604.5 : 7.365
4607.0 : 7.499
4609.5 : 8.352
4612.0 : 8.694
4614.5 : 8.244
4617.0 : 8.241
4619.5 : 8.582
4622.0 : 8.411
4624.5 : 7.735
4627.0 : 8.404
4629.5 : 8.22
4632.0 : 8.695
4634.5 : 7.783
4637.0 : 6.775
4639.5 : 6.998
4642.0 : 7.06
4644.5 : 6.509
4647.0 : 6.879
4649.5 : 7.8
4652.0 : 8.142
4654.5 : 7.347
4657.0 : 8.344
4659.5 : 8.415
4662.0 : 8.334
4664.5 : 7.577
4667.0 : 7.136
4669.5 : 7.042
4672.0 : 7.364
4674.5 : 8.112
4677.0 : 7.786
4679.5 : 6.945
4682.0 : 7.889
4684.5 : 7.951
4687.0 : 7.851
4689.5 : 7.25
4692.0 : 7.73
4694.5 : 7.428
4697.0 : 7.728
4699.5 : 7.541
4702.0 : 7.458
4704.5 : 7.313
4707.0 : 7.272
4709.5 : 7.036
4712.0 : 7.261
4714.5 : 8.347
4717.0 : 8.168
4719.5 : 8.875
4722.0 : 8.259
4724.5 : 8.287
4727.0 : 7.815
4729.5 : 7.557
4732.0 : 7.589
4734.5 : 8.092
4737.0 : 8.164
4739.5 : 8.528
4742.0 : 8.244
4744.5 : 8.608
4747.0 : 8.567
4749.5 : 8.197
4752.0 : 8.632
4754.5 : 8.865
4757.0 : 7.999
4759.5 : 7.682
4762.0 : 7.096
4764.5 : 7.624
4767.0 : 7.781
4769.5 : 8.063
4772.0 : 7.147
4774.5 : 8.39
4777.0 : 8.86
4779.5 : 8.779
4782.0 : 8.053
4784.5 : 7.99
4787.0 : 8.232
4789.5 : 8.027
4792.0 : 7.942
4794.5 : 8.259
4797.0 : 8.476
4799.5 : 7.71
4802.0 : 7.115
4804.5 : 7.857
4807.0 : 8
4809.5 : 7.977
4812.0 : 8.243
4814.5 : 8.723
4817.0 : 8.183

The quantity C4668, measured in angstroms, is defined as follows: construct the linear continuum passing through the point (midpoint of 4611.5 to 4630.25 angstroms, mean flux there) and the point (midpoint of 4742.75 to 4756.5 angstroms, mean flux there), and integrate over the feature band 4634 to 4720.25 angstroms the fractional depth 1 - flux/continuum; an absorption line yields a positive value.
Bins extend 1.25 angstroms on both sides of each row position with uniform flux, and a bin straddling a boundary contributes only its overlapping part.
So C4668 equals 8.5 angstroms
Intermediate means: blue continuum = 8.3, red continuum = 8.53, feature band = 7.57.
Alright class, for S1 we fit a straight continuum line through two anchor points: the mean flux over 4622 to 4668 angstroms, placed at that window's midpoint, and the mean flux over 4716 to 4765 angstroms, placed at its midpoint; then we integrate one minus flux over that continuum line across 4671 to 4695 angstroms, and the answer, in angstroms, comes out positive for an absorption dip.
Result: 0.73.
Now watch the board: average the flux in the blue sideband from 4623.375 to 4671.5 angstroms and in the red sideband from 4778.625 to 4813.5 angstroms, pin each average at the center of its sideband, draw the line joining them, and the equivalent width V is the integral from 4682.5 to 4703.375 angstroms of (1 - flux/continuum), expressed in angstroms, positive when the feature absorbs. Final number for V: 0.4 angstroms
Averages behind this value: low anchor 7.64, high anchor 8.04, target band 7.63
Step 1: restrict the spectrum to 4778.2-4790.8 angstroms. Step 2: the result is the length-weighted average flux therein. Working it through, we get 8.22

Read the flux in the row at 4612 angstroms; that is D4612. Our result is 8.694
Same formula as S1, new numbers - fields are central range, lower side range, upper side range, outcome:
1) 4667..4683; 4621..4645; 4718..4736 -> 0.8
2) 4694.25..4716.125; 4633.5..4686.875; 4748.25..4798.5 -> 0.7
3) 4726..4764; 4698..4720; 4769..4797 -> -0.9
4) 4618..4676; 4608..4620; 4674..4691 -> 2.3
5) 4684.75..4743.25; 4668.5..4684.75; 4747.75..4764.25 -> -0.1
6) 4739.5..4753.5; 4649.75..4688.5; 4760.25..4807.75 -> -1.0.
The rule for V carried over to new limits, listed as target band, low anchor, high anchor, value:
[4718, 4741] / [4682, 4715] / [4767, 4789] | -1.0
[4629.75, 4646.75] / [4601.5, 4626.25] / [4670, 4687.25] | 1.3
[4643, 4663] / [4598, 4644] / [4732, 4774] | 0.5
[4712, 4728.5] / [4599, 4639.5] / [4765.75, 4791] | -0.3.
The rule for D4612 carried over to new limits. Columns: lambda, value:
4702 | 7.458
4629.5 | 8.22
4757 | 7.999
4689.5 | 7.25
